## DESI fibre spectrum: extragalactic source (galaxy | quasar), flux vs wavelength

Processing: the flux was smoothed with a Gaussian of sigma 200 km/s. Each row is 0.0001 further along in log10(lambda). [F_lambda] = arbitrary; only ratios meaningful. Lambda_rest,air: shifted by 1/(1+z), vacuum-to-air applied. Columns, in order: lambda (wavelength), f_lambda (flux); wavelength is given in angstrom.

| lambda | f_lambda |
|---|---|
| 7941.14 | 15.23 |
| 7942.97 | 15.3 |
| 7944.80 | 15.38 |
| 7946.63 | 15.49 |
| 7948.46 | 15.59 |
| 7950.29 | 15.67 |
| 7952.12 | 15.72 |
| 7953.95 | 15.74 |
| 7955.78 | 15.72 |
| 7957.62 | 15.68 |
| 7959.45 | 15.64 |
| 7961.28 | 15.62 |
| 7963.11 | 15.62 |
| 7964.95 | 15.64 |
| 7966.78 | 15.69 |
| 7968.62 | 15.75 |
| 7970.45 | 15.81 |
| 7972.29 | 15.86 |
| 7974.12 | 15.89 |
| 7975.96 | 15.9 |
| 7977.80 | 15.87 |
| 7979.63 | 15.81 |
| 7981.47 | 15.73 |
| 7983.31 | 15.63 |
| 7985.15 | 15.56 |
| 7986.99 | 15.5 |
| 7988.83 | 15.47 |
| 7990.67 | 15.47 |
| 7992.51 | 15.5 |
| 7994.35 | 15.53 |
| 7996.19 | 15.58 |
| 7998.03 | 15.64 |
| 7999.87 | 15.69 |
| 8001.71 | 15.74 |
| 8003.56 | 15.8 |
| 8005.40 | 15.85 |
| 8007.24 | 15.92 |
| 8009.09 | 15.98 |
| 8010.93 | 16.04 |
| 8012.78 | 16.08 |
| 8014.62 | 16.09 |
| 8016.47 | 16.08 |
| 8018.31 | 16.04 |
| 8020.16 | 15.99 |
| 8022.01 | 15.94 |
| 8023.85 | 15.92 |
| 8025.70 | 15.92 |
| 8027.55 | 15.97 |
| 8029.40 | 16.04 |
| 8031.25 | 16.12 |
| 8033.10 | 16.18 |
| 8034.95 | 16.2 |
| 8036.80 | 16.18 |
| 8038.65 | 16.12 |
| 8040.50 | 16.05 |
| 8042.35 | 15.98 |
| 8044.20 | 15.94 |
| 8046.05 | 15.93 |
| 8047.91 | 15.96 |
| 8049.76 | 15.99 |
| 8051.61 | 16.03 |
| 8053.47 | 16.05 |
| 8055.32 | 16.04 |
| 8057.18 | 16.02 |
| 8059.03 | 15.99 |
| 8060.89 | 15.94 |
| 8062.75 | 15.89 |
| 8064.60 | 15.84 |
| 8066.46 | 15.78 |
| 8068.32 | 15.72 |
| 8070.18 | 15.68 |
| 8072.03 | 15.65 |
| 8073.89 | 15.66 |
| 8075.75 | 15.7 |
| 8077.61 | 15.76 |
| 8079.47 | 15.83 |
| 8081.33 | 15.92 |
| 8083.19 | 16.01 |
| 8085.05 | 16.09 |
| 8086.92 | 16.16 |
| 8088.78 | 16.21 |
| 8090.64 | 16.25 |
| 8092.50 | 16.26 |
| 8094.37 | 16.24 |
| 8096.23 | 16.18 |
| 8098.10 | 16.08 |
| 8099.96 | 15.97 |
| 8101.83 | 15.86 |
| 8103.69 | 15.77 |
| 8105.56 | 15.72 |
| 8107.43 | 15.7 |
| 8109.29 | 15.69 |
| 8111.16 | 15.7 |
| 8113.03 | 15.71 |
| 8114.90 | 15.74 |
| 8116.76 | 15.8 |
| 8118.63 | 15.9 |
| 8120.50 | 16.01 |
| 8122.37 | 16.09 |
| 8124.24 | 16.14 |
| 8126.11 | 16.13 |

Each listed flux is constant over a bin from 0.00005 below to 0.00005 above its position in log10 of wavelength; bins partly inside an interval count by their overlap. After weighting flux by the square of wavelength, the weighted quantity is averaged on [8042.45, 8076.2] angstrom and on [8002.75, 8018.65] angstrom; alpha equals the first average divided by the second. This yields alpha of 1.0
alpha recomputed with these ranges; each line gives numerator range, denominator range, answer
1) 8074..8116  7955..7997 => 1.05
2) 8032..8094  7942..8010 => 1.04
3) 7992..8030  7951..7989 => 1.02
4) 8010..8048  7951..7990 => 1.04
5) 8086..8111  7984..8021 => 1.04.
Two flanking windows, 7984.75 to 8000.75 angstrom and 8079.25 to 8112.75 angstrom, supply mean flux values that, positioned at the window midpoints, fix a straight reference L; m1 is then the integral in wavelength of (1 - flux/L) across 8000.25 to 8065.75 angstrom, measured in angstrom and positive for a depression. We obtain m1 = -1.2 angstrom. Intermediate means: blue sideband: 15.6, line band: 16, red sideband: 16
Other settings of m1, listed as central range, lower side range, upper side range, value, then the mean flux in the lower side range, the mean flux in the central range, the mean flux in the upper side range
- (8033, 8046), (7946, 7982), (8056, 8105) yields -0.2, 15.7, 16.1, 15.9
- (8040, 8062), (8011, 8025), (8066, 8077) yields -0.2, 16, 16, 15.7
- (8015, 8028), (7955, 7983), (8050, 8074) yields -0.1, 15.7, 16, 15.9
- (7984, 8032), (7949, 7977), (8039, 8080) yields -0.1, 15.7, 15.8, 15.9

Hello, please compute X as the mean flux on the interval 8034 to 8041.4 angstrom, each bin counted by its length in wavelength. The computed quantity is 16.1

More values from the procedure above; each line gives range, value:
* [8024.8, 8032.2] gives 16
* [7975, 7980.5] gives 15.9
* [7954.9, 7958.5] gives 15.7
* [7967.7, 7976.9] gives 15.8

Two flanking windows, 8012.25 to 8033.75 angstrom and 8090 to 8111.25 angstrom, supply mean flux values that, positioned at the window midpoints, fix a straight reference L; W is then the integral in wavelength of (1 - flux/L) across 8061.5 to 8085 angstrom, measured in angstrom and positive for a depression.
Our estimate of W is 0.3 angstrom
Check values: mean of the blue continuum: 16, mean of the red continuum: 16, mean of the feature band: 15.8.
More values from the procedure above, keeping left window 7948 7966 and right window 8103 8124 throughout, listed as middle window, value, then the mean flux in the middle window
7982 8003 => 0.2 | 15.6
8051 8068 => -0.2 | 15.9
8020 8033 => -0.2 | 16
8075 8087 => -0.1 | 15.9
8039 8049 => -0.1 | 16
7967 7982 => -0.1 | 15.8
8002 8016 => -0.2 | 16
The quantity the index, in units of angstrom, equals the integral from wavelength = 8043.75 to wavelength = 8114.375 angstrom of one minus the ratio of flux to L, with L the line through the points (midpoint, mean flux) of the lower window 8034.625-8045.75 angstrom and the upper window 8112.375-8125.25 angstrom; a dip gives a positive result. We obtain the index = 0.4 angstrom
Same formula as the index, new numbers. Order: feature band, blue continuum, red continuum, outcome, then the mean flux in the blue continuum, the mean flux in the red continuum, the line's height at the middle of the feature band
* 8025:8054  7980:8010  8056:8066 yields -0.4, 15.7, 15.9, 15.8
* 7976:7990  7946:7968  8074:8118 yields 0.0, 15.7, 15.9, 15.7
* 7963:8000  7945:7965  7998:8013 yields 0.2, 15.6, 15.9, 15.8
